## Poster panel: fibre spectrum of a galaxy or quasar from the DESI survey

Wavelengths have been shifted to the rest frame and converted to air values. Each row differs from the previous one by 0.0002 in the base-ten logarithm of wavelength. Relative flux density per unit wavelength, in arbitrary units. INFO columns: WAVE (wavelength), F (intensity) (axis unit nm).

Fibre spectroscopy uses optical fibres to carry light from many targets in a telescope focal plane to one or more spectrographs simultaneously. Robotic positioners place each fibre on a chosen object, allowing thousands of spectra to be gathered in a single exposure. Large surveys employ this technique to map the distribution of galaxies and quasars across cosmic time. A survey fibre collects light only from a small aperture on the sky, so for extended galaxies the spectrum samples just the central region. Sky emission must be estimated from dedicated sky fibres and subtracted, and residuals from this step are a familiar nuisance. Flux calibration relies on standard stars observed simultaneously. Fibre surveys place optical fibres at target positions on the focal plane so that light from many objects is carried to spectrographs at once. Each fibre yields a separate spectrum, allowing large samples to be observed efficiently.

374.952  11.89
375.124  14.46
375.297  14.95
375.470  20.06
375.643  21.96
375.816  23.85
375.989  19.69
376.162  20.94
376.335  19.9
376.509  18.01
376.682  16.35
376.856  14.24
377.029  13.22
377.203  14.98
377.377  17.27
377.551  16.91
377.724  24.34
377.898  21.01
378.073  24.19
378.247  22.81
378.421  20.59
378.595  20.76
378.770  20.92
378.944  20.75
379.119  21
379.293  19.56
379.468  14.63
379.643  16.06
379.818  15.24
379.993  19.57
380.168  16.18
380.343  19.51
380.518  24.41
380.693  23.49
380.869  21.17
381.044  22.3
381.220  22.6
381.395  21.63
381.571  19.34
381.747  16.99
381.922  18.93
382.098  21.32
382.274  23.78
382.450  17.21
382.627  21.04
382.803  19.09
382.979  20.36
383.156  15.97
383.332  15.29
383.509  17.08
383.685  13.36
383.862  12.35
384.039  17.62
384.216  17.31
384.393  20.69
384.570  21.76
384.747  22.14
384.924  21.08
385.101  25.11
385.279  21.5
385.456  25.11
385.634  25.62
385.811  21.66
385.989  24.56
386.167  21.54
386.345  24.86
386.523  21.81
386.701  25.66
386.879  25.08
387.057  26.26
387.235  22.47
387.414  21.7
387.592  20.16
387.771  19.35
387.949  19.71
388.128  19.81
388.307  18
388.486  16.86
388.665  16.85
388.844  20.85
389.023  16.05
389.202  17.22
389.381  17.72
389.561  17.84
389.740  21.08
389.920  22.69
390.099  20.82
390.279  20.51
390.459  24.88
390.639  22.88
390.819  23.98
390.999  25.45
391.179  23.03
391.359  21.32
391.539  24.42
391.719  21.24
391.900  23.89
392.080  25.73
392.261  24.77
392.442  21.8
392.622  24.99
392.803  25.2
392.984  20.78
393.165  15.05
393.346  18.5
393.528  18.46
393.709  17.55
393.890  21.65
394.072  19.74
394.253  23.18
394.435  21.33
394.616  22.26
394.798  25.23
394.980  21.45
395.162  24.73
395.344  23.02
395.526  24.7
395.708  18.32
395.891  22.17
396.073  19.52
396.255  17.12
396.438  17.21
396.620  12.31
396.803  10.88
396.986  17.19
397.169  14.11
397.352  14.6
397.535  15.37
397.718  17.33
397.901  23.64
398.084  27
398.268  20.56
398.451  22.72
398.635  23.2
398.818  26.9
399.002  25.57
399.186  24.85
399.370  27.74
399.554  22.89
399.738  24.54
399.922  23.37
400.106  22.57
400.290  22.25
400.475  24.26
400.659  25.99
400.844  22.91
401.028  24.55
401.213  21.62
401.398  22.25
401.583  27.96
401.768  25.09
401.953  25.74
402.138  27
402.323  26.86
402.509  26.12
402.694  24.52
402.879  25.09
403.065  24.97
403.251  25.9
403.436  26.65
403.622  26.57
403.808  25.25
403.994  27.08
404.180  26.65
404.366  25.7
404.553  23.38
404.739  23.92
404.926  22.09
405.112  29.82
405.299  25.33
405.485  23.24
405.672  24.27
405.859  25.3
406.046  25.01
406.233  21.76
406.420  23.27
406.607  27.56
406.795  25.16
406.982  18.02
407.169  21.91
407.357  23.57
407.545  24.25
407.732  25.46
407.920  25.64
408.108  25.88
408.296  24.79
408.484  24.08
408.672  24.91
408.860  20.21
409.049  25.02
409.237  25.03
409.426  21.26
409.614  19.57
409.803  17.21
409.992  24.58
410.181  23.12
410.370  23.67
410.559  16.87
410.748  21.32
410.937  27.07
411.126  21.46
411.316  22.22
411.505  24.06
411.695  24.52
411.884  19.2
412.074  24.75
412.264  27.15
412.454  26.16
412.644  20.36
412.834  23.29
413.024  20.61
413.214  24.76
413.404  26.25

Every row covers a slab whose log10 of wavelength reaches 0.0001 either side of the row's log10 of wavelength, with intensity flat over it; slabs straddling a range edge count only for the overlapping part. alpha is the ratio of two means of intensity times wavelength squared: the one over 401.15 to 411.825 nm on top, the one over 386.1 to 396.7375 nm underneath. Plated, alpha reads 1.23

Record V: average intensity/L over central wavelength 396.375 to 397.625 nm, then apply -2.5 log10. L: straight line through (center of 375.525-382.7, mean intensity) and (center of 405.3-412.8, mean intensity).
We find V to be 0.45 mag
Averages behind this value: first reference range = 19.7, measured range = 14.5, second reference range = 23.3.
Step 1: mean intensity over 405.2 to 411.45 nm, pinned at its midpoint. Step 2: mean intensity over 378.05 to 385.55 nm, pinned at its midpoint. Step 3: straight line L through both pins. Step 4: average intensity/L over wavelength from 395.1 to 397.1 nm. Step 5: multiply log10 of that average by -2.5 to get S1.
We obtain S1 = 0.160 mag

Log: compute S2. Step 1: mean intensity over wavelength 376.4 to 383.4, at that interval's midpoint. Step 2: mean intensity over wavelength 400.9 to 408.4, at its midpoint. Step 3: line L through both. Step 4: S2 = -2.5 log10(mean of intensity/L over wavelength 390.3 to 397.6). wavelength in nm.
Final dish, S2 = 0.08 mag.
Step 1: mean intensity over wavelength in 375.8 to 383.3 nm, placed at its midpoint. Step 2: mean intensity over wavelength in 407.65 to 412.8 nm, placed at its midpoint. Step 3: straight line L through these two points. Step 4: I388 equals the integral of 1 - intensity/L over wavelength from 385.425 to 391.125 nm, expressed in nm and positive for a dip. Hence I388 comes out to -0.27 nm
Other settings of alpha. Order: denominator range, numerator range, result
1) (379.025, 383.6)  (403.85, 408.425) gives 1.44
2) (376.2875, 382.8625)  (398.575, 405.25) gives 1.44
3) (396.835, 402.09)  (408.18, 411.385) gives 1.04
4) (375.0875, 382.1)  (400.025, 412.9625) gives 1.43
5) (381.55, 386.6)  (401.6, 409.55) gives 1.37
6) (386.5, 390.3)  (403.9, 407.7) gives 1.31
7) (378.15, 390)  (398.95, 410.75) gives 1.33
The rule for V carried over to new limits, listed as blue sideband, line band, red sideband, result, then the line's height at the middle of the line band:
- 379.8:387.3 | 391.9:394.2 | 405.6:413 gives 0.018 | 21.7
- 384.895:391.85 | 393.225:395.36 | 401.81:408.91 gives 0.076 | 22.8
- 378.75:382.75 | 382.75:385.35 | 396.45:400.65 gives 0.079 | 20.1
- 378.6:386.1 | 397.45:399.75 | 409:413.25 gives -0.085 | 21.5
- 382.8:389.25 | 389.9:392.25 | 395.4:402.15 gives -0.114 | 20.9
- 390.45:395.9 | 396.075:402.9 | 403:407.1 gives 0.070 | 23.6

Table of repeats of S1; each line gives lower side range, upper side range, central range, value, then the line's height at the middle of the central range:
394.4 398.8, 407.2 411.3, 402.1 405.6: -0.18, 21.7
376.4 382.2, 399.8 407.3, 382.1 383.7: 0.09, 20.2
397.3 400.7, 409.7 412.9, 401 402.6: -0.11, 22.9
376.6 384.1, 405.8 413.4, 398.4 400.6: -0.12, 21.8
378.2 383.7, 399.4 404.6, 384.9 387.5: -0.14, 20.9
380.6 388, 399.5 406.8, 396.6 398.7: 0.28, 23.7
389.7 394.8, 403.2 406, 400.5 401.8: 0.01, 24.5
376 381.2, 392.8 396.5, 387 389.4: 0.04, 20.2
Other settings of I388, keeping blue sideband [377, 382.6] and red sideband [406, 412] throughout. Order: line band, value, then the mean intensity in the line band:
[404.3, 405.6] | -0.12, 24.7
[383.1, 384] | 0.24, 14.9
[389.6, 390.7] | -0.05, 21.9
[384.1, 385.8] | -0.14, 22.2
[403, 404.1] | -0.18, 26.1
